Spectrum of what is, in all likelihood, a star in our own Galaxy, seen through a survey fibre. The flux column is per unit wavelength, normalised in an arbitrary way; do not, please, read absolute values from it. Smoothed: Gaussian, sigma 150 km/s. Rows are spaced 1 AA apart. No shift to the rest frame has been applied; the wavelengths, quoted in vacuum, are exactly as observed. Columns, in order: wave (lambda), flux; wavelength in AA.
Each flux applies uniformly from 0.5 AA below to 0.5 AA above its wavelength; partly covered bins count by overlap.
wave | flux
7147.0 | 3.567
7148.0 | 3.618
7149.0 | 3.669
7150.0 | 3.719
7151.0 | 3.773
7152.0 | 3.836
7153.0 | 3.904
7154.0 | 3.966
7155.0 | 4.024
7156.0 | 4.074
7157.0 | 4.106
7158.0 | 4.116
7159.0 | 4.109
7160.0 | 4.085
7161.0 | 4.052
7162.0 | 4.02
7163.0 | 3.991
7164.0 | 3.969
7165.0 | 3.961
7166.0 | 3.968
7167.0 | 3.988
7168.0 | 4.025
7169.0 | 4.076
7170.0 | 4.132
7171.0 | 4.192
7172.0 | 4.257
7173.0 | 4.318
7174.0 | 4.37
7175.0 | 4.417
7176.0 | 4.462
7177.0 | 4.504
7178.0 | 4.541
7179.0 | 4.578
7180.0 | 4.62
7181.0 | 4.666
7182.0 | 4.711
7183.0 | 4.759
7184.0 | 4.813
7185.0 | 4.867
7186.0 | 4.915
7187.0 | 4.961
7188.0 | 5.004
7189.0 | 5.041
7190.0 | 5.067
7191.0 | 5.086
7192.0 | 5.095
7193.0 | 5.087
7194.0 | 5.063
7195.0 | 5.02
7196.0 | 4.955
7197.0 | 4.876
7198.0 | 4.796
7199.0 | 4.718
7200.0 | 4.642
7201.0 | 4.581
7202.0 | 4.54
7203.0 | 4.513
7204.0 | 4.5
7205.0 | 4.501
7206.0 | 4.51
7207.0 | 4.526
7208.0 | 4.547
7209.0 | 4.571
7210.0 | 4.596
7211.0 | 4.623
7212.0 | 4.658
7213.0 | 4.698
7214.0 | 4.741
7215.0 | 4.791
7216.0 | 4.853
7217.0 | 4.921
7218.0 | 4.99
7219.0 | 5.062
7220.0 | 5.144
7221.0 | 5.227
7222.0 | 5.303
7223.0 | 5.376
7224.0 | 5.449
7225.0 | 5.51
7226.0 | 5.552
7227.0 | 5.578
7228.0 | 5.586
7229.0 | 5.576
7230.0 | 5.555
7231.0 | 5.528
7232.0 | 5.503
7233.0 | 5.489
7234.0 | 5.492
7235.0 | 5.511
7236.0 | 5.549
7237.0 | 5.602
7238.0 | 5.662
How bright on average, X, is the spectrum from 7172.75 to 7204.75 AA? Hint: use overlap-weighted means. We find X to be 4.75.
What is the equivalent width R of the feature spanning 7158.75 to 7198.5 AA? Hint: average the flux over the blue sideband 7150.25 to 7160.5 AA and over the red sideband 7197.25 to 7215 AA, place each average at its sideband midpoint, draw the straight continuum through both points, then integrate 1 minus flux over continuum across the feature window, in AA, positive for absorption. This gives -2.4 AA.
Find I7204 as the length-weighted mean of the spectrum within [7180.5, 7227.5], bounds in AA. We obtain 4.89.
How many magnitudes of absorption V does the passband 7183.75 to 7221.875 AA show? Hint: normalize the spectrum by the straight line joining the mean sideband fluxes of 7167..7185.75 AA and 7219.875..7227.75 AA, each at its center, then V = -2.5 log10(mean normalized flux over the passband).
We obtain 0.03 mag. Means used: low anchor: 4.45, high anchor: 5.41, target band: 4.82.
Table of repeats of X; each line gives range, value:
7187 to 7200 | 4.97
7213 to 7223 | 5.01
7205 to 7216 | 4.63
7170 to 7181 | 4.42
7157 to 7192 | 4.44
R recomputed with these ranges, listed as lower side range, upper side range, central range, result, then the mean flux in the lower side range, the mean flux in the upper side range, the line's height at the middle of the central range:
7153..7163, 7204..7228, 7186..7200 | -1.2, 4.05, 4.95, 4.59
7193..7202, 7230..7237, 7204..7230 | 1.1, 4.83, 5.52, 5.2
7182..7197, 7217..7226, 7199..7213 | 1.5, 4.97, 5.26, 5.12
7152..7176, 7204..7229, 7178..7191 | -1.1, 4.09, 4.97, 4.44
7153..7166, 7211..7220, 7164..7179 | -0.1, 4.03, 4.84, 4.21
